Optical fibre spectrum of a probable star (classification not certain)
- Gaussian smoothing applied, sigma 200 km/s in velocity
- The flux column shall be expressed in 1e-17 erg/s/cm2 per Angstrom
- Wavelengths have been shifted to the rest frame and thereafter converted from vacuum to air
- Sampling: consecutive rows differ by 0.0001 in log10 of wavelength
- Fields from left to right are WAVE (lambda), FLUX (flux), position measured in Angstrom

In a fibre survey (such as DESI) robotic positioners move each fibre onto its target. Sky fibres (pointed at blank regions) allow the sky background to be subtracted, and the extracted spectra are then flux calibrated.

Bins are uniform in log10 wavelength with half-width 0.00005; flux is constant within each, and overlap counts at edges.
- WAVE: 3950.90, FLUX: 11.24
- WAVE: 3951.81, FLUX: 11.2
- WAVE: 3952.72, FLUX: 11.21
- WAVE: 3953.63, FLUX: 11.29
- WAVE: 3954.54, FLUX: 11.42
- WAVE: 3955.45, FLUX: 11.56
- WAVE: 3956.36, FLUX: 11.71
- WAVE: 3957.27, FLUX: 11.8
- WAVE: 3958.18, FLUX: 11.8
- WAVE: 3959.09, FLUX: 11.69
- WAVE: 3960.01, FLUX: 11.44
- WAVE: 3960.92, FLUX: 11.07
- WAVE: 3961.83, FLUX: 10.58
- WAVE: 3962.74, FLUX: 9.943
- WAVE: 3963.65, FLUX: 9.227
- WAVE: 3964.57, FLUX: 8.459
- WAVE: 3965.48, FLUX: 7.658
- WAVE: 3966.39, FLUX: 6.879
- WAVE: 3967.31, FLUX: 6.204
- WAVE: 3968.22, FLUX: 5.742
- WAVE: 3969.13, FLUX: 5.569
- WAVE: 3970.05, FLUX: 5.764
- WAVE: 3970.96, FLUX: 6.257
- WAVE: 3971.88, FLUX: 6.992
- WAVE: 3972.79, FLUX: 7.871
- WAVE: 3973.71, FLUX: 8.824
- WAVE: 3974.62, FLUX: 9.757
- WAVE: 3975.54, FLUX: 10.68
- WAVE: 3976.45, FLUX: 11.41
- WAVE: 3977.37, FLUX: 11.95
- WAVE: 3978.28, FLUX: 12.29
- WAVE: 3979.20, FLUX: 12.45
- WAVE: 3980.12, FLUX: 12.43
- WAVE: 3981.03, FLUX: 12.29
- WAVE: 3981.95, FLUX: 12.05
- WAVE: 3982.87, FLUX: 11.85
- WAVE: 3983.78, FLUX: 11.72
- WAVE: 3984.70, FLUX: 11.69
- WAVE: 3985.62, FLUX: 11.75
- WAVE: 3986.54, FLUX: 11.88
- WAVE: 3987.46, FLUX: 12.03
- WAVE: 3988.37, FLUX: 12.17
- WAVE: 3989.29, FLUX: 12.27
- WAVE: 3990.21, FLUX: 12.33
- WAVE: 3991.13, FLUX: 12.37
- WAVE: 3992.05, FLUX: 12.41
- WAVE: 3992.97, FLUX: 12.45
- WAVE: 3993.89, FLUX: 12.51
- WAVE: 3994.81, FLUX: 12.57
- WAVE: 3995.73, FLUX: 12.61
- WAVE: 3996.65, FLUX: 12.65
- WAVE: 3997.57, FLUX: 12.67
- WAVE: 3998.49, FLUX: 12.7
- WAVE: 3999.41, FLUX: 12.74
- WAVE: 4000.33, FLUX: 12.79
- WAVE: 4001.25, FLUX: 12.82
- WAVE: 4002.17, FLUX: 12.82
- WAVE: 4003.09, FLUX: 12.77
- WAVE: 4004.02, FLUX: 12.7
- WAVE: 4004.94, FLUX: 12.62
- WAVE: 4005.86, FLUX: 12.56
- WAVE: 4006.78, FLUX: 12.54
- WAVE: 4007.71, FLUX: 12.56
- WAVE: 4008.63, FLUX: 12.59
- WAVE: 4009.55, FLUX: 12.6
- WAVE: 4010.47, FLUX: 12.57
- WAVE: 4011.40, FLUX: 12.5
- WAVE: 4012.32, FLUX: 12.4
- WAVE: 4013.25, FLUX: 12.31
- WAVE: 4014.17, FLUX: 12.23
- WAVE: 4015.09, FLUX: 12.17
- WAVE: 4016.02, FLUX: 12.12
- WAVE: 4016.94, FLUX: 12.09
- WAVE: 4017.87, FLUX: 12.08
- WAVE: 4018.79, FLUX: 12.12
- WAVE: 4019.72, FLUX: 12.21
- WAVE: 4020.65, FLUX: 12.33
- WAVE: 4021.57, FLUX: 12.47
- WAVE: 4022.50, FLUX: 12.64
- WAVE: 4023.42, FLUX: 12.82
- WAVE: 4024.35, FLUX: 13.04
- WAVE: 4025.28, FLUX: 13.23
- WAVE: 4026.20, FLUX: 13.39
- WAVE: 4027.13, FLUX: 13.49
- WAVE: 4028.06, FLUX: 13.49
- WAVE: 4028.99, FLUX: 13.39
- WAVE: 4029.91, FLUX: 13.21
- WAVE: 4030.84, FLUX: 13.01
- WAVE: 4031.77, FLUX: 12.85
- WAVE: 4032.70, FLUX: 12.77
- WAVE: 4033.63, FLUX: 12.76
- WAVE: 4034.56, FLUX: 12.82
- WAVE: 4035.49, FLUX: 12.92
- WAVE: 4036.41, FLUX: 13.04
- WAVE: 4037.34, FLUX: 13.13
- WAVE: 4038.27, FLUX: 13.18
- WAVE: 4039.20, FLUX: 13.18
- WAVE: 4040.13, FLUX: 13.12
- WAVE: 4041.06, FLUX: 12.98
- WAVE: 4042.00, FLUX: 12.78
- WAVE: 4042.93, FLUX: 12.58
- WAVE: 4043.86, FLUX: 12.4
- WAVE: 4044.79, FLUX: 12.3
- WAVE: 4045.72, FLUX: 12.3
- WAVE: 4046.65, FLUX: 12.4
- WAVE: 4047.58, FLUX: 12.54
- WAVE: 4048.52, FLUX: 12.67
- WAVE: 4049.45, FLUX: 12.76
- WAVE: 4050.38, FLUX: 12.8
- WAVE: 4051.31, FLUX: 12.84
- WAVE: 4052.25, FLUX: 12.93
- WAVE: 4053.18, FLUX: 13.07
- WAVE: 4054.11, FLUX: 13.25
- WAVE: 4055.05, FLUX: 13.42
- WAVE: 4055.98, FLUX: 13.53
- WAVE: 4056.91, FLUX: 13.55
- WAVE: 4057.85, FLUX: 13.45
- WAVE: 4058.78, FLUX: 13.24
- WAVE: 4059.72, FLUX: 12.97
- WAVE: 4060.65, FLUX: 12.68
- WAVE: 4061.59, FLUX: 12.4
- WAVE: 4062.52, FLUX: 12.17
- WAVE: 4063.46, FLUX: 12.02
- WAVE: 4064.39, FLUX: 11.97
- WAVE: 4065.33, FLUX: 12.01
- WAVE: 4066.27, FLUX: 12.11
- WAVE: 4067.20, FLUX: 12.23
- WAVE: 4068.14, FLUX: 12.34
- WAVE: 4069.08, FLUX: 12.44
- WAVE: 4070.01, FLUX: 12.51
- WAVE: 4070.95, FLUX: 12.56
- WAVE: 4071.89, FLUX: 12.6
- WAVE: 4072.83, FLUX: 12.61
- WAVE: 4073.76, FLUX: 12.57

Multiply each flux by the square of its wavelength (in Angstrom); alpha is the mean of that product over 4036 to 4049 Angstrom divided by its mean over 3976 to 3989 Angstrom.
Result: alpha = 1.09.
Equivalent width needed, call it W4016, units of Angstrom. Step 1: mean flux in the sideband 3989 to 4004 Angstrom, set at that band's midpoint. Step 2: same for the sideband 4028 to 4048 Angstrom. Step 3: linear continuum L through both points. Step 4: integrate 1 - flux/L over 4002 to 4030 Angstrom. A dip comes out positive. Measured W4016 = 0.18 Angstrom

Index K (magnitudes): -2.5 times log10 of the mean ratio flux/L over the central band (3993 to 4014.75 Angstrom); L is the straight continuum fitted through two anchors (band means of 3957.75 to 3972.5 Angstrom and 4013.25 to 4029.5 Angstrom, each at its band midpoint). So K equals -0.12 mag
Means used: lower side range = 8.44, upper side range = 12.7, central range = 12.6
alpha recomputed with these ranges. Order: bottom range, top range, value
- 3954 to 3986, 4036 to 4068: 1.33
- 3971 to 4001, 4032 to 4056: 1.13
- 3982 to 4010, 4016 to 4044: 1.05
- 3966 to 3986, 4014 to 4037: 1.35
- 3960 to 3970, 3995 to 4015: 1.57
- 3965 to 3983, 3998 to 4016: 1.39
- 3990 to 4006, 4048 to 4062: 1.06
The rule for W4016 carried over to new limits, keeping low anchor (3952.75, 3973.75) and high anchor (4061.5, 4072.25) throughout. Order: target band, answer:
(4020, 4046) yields -3.84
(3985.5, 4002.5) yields -4.00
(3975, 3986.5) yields -2.58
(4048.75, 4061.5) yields -1.25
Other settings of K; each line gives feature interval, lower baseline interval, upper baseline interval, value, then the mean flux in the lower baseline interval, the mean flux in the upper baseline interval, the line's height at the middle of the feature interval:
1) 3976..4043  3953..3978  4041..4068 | -0.14 mag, 9.42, 12.7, 11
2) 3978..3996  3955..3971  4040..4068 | -0.21 mag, 9.15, 12.7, 10.1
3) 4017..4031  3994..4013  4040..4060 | -0.01 mag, 12.6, 12.9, 12.7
